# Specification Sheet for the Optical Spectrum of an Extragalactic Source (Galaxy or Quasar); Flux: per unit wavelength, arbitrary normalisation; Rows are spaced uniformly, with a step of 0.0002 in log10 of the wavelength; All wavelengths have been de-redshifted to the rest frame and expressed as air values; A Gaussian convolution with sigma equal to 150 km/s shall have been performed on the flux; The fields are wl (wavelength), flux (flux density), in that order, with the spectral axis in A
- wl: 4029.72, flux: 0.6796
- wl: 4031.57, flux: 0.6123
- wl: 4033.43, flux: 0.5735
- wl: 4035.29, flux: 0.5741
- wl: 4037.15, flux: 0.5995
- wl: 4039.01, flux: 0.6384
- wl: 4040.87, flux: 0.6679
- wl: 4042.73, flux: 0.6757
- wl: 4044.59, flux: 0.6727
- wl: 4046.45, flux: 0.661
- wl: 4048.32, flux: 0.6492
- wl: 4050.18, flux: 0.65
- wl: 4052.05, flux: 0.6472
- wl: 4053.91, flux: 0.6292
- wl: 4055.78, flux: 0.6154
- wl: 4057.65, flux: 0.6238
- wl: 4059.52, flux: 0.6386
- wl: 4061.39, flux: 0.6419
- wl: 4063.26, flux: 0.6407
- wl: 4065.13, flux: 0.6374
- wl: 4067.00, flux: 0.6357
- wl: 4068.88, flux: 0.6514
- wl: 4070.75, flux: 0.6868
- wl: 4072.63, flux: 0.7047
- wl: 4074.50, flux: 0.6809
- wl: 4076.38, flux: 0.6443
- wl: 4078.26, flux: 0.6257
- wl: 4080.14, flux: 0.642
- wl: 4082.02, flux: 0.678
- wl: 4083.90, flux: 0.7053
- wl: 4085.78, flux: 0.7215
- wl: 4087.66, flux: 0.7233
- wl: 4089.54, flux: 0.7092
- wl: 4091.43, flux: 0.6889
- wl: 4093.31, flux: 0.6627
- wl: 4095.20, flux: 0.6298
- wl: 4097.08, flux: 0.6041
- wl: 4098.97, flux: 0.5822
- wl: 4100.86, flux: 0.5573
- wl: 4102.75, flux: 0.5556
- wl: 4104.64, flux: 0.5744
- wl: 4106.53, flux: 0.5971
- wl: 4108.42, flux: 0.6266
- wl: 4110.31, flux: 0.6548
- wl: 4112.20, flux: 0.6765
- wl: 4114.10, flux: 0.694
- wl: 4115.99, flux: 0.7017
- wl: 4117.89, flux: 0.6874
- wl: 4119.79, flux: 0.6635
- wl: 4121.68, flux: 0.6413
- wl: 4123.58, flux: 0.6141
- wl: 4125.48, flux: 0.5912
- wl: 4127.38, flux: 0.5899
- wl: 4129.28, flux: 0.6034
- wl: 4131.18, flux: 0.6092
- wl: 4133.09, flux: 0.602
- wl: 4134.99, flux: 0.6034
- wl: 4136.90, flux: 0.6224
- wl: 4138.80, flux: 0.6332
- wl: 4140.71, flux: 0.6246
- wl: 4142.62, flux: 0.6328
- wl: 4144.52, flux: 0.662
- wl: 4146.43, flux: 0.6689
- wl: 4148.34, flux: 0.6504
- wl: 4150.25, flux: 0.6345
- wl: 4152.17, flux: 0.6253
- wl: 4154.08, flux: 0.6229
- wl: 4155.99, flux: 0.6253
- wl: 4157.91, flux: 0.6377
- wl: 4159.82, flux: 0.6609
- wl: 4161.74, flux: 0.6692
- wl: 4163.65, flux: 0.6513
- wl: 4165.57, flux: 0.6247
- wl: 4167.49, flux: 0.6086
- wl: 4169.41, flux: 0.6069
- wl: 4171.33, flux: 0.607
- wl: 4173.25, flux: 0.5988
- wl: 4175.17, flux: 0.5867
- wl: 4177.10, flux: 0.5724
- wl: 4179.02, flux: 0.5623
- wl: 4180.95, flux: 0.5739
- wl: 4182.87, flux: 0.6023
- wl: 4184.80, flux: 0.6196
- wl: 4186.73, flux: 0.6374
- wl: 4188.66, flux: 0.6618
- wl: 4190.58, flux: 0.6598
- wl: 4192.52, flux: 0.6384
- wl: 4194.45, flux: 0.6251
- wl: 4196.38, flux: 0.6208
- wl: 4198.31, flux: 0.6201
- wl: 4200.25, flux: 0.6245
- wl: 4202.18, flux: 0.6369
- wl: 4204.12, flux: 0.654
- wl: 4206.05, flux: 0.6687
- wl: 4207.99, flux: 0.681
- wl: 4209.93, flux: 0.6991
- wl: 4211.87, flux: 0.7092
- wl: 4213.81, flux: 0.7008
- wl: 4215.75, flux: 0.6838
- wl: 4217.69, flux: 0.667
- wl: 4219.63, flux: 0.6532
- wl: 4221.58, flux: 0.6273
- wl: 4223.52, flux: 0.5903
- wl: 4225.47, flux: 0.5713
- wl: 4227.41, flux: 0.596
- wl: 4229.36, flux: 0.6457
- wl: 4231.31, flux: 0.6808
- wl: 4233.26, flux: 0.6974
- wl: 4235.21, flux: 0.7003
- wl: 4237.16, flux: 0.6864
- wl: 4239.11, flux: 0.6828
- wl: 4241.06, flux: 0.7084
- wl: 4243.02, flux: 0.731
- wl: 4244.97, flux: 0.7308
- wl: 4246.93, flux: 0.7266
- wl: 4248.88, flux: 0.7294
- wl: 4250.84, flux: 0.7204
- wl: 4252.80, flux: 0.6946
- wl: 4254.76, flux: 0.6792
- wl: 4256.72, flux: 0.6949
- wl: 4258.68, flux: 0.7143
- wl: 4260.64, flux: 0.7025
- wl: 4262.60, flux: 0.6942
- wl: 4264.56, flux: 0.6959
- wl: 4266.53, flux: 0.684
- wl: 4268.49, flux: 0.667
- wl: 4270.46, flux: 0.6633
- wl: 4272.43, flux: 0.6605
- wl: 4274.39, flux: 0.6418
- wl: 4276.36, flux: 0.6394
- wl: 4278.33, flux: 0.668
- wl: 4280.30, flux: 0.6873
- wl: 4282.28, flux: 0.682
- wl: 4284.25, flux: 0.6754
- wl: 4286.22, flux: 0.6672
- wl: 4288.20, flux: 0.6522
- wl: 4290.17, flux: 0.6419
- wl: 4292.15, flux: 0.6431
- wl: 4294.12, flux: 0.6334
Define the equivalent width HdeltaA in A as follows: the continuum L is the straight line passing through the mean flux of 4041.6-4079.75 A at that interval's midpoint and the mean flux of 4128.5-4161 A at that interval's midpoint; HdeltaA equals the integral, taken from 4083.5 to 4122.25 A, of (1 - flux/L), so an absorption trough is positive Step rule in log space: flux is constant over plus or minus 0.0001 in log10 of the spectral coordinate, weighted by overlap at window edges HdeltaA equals -0.5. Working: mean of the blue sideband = 0.651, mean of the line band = 0.65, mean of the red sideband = 0.631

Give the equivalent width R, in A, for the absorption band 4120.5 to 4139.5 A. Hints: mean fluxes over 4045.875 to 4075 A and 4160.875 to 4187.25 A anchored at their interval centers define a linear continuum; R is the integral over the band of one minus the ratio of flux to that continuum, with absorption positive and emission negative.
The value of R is 0.38 A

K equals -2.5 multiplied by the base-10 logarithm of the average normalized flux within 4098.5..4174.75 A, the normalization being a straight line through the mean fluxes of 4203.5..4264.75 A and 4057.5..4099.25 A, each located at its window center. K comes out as 0.07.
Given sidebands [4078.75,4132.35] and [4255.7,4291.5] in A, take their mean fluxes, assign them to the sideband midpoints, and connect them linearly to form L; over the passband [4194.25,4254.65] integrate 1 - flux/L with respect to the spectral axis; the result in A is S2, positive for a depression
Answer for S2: -0.6 A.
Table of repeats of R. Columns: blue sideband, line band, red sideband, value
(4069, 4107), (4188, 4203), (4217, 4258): 0.8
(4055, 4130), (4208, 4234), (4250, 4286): 0.6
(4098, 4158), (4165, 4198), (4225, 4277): 2.0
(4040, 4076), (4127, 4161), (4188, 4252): 1.6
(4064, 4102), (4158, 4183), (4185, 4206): 1.3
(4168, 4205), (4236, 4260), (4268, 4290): -2.3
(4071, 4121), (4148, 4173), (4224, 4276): 1.3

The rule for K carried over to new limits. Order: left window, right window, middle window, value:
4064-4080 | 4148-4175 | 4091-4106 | 0.08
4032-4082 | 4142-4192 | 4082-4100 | -0.05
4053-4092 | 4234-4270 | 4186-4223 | 0.06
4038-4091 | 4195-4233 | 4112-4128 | 0.01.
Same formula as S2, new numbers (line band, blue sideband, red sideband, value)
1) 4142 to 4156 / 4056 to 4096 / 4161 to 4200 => -0.2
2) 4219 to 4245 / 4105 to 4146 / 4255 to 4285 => 0.2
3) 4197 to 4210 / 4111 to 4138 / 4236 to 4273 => 0.4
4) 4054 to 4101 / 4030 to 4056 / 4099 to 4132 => -1.8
